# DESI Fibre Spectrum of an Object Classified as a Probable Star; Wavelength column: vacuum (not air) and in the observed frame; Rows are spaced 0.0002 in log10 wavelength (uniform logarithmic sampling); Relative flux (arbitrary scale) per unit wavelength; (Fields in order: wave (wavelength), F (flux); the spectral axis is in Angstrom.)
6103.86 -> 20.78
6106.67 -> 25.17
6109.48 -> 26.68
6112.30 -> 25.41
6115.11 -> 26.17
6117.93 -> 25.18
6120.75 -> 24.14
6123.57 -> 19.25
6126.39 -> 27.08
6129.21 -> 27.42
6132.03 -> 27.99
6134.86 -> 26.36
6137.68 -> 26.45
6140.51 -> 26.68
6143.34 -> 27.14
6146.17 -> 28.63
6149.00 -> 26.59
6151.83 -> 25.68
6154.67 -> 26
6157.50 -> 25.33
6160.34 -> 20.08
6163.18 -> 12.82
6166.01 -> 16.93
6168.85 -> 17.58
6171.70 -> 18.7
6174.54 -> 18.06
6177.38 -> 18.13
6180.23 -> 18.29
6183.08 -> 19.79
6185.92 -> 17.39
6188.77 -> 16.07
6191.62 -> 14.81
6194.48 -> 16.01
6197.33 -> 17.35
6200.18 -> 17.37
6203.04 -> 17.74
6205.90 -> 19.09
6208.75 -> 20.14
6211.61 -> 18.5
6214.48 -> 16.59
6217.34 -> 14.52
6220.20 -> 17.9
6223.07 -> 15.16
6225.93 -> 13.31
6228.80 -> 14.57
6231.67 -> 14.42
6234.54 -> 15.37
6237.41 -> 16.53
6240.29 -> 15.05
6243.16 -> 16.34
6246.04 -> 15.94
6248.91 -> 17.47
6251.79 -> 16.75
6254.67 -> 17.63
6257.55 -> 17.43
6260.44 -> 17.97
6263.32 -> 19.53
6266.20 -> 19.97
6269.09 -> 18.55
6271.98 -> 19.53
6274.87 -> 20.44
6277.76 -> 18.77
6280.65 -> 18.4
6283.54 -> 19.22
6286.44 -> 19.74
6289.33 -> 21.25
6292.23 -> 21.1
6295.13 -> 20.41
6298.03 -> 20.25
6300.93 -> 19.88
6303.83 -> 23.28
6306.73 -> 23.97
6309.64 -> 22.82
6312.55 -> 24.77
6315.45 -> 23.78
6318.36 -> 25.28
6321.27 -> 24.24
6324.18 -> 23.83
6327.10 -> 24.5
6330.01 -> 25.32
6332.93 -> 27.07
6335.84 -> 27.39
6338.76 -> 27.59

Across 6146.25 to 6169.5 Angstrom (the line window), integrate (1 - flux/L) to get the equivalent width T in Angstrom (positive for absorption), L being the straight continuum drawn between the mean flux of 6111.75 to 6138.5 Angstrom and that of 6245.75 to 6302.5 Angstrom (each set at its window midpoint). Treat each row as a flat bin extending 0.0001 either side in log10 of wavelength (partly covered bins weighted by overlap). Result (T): 2.2 Angstrom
